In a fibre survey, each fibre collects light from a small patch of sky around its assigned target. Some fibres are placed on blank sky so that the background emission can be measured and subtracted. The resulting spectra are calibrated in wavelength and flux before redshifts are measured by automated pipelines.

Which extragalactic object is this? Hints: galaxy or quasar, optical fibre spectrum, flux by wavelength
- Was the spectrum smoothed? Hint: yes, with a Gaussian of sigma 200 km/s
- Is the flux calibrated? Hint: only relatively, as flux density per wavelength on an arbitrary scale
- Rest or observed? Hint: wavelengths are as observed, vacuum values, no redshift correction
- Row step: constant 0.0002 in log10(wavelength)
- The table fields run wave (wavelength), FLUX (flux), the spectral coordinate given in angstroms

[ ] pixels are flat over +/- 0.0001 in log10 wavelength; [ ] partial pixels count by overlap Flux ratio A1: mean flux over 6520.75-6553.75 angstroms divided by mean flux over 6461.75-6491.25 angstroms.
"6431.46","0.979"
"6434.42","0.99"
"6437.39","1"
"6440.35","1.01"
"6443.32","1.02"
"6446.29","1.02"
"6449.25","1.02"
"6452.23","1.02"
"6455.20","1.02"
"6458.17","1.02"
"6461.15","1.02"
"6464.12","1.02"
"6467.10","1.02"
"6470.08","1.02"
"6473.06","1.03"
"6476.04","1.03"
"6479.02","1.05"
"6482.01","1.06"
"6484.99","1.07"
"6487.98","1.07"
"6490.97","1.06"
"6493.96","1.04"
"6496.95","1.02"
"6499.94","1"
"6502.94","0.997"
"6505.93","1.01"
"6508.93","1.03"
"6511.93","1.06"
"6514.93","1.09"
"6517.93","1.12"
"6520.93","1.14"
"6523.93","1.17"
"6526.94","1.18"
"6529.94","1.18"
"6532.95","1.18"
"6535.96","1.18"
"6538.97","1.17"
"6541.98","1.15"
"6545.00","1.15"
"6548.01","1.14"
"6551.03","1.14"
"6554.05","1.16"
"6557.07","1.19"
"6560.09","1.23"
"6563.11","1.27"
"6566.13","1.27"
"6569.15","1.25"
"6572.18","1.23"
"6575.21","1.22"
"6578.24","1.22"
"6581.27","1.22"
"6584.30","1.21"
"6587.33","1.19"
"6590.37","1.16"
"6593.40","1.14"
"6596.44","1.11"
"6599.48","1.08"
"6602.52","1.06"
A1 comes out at 1.12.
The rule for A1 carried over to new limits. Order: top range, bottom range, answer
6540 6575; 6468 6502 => 1.15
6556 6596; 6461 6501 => 1.17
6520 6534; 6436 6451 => 1.15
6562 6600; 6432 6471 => 1.18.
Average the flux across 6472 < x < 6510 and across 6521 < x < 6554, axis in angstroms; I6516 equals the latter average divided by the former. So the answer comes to 1.12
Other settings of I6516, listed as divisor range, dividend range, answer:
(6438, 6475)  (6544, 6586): 1.18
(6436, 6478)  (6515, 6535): 1.13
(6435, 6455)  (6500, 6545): 1.10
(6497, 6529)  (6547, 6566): 1.11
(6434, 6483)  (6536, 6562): 1.14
